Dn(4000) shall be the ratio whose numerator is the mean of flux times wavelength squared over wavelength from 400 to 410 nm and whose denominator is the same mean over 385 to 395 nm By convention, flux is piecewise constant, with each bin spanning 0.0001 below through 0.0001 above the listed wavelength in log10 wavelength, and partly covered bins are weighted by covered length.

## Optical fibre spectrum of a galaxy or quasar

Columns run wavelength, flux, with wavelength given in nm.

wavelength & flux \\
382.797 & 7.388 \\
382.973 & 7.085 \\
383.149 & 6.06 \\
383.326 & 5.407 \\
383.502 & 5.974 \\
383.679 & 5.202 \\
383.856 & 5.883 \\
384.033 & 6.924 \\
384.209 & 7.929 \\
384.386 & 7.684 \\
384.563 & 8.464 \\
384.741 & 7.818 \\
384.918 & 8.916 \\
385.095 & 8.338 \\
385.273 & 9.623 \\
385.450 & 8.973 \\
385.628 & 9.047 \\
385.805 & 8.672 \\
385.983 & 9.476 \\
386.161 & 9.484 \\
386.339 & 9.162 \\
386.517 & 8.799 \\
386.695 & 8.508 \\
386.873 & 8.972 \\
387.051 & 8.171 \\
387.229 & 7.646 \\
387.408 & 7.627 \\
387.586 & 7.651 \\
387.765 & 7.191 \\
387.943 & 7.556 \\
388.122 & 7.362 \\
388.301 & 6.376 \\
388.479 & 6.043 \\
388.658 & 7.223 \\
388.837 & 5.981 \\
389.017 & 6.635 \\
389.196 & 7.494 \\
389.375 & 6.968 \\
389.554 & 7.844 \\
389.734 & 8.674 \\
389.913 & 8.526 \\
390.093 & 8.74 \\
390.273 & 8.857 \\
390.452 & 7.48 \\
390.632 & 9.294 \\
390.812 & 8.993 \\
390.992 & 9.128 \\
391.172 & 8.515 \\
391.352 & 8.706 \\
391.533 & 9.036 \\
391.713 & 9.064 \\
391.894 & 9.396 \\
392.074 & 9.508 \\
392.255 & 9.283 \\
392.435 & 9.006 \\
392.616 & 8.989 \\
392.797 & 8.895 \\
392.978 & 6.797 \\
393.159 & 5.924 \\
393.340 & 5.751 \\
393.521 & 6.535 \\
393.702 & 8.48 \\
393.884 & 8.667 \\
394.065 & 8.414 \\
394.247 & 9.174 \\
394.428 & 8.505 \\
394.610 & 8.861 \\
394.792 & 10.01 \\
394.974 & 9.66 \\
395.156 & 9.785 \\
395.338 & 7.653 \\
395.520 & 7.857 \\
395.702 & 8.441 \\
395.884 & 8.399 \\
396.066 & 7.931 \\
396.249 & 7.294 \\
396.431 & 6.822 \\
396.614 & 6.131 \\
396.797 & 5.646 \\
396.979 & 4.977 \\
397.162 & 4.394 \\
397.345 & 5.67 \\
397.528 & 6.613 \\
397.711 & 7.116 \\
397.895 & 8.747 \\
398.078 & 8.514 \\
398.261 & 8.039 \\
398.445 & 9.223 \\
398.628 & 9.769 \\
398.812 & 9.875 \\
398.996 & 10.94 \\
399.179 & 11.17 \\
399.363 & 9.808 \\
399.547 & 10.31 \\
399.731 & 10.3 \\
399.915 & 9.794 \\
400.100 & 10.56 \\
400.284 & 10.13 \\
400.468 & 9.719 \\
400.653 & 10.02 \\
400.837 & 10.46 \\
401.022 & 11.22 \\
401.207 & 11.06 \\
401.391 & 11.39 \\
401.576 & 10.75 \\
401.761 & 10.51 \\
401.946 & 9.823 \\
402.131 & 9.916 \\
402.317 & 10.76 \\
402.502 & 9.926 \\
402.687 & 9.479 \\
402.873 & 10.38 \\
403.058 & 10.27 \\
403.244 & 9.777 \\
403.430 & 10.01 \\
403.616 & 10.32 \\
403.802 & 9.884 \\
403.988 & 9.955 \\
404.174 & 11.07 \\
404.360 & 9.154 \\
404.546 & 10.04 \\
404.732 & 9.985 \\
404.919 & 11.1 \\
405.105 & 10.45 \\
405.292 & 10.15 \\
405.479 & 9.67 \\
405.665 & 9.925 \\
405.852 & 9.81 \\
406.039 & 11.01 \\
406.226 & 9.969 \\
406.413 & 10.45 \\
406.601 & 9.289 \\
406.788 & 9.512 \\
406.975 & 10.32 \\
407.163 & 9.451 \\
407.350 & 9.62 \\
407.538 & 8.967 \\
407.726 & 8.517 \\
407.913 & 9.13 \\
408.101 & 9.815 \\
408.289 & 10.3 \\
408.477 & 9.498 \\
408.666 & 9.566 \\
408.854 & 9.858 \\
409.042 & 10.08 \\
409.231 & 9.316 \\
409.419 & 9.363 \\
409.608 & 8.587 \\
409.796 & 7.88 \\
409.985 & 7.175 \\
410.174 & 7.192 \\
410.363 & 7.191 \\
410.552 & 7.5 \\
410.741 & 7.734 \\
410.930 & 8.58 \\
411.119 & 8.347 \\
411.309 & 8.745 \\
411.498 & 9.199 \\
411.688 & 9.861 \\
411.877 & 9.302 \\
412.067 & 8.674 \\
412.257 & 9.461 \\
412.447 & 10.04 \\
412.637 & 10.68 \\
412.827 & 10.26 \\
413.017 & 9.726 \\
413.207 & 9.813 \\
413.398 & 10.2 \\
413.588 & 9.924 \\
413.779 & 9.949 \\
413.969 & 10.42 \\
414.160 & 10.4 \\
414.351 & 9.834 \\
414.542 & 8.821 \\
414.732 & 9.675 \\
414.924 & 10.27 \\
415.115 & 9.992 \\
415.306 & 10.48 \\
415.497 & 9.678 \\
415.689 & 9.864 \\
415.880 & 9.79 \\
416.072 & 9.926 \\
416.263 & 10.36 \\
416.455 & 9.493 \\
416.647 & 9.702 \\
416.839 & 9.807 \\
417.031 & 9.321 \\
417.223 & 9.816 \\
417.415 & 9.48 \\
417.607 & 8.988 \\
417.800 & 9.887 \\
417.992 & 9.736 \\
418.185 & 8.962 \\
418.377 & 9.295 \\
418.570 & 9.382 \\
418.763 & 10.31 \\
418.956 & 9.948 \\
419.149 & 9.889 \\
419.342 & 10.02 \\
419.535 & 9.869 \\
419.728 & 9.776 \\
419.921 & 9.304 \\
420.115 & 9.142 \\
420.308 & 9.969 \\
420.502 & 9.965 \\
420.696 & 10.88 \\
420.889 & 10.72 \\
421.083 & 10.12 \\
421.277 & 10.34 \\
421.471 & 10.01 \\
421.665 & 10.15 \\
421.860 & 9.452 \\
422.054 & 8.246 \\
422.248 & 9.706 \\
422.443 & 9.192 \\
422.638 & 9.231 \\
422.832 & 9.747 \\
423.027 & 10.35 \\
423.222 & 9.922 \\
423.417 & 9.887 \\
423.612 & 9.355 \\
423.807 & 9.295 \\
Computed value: 1.29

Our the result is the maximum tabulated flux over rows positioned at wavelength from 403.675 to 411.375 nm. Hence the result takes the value 11.1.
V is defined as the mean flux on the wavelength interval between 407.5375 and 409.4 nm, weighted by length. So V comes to 9.53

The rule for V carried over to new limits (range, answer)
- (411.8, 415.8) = 9.88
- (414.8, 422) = 9.83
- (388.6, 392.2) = 8.32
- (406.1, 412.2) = 9.04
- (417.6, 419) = 9.58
